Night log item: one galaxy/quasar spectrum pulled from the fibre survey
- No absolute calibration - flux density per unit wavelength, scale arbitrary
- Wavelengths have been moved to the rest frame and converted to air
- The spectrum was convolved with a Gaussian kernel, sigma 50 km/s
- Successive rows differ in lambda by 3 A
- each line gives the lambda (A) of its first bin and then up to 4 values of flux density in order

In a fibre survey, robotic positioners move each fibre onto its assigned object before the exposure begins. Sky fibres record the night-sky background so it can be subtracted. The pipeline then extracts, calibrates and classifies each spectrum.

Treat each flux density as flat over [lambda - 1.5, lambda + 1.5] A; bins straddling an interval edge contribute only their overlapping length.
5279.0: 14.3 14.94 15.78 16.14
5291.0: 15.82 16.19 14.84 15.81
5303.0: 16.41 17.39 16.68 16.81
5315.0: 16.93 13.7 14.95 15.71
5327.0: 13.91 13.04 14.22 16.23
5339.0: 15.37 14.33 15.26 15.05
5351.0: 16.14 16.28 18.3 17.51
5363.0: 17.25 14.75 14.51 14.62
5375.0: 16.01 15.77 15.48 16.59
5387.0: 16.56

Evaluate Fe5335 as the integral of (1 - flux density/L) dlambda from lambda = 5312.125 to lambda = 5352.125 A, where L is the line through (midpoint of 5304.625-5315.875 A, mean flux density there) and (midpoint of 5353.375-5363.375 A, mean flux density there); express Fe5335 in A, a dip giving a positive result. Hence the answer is 5.0 A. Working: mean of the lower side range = 16.9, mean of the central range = 15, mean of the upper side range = 17.4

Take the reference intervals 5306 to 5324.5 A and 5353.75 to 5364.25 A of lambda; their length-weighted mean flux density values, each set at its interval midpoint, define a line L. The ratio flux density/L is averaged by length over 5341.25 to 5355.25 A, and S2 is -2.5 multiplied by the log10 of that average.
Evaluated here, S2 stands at 0.11 mag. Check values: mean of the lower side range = 15.9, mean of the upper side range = 17.5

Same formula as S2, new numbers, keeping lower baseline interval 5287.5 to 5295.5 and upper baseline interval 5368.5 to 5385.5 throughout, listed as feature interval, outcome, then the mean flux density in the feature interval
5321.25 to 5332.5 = 0.11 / 14.3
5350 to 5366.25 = -0.08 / 16.9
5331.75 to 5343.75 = 0.05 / 15.1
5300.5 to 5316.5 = -0.06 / 16.8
